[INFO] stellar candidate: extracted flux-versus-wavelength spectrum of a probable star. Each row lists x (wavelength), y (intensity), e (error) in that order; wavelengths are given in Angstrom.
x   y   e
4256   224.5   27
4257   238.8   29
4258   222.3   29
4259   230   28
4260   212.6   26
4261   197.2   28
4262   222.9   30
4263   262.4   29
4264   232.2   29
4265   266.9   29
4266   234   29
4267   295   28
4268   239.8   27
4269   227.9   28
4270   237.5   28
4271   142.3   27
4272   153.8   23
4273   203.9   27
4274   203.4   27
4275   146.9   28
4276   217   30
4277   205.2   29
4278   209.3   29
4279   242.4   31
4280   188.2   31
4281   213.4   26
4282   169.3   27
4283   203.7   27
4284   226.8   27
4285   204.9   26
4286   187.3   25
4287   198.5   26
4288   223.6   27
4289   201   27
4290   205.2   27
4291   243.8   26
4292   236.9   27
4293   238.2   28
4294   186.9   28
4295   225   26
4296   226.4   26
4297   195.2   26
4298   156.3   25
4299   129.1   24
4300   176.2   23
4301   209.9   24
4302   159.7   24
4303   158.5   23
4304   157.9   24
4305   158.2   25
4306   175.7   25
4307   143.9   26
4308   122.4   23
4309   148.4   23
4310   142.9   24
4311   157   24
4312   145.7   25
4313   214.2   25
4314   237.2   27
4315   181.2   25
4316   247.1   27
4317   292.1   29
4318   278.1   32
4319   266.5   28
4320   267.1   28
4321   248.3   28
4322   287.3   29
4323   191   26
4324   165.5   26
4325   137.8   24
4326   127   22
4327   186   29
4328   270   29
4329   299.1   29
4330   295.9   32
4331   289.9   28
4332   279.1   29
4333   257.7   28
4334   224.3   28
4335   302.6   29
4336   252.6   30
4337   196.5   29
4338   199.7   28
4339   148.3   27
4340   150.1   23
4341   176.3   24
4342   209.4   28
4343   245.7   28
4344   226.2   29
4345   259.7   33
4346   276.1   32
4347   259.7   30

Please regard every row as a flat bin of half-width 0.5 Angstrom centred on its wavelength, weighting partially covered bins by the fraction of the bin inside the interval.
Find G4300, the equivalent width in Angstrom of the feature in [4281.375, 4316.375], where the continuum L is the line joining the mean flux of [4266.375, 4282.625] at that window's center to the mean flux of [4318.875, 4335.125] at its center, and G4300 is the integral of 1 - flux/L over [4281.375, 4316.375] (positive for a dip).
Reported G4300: 5.1 Angstrom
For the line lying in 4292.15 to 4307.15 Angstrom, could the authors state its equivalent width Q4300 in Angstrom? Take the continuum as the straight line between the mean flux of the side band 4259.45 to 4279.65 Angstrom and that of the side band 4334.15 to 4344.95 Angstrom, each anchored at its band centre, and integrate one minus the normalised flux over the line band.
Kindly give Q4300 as 2.3 Angstrom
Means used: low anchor 217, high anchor 213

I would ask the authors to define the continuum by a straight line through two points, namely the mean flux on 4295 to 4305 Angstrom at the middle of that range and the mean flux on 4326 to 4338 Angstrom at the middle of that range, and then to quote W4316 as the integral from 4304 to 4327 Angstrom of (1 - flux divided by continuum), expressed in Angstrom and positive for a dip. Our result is 1.8 Angstrom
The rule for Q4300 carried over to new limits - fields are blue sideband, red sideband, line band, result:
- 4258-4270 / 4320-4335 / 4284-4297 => 1.2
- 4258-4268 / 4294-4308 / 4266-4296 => -0.6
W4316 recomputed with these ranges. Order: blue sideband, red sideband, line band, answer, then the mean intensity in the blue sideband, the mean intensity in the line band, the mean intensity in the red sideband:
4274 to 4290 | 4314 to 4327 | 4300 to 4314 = 3.34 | 203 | 164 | 223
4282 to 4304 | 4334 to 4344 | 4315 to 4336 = -3.78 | 198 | 244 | 211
